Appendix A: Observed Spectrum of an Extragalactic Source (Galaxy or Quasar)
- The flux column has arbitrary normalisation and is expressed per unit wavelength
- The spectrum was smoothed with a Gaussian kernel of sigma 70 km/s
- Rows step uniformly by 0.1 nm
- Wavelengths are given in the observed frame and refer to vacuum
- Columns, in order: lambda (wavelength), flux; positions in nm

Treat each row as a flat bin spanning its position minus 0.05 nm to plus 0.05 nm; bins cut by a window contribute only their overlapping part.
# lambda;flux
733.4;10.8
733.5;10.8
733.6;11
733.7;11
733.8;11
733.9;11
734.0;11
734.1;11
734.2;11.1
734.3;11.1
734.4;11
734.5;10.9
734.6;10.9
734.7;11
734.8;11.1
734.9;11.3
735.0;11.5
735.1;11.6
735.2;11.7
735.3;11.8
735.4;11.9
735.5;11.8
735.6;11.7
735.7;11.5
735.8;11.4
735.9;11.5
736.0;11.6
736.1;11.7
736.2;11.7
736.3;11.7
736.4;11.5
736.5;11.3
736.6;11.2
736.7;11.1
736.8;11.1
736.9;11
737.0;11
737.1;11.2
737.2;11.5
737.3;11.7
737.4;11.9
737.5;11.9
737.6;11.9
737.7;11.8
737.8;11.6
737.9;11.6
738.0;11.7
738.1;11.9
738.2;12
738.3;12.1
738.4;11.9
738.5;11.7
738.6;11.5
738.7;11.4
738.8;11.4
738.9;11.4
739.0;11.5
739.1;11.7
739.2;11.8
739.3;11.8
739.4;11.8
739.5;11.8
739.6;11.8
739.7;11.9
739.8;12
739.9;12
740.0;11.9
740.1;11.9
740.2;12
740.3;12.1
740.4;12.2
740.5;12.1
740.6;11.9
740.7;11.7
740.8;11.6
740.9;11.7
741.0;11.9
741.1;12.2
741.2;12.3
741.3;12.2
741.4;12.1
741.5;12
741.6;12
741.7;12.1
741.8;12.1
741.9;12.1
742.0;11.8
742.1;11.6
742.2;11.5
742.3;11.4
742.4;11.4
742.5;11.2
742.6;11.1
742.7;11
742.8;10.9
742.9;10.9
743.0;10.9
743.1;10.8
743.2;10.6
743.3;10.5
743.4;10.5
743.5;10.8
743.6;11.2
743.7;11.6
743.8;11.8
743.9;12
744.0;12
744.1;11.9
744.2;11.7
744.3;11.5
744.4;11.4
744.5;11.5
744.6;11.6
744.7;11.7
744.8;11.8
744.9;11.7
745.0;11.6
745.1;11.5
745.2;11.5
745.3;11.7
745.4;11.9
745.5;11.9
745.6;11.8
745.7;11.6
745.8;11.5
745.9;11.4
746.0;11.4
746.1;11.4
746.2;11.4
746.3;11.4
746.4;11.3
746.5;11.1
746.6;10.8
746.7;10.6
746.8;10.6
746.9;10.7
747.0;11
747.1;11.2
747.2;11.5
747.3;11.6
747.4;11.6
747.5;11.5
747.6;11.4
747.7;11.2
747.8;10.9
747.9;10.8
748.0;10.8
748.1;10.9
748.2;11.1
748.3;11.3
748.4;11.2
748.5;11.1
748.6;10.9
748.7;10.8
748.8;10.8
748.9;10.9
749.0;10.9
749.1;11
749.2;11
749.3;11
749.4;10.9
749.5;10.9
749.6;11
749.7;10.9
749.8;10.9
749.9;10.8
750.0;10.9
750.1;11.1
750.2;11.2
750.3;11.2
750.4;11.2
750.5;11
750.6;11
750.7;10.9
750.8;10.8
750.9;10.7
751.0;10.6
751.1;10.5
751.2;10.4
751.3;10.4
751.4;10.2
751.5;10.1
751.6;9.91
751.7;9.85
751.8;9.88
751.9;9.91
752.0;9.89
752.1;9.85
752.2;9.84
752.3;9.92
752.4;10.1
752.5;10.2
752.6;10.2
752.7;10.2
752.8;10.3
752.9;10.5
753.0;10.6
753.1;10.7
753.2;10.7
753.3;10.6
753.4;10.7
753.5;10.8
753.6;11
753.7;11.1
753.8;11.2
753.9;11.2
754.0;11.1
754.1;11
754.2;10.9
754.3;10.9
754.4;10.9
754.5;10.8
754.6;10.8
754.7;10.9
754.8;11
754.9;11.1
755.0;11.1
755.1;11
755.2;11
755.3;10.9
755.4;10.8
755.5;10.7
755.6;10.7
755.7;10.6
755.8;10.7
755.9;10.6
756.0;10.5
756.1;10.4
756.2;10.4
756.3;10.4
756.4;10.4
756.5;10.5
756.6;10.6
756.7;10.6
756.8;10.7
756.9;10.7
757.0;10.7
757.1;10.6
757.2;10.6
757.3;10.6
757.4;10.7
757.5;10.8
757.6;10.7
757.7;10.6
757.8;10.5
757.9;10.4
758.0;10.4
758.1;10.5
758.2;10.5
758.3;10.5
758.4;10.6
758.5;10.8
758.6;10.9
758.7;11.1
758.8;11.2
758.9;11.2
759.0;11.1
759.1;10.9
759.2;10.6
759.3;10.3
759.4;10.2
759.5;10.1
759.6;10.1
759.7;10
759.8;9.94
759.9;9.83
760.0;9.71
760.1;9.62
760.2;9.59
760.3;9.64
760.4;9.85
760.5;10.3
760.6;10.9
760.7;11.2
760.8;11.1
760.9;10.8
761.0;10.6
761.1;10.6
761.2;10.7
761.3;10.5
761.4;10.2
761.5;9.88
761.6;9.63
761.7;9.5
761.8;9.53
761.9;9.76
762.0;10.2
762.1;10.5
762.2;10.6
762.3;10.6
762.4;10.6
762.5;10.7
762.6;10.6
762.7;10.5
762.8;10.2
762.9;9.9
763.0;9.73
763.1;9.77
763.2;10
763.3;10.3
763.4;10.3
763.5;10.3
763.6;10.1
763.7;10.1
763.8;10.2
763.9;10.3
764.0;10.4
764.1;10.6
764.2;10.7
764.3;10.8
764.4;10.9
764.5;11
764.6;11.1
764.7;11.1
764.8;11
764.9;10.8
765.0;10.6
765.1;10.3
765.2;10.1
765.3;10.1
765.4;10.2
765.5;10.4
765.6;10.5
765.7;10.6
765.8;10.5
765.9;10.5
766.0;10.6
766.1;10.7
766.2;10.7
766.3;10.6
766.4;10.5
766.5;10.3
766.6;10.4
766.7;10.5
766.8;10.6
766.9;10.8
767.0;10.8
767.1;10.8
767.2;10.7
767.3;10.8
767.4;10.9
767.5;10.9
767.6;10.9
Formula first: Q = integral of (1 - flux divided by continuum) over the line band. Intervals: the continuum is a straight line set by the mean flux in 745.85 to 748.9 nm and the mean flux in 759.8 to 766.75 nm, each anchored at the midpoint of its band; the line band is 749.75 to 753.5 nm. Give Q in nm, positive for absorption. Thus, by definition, 0.15 nm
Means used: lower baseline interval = 11.1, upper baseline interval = 10.4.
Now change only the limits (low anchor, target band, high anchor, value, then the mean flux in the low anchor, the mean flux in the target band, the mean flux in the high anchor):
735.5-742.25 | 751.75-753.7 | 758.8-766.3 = 0.11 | 11.7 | 10.3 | 10.4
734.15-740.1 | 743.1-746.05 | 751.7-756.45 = -0.09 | 11.6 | 11.5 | 10.6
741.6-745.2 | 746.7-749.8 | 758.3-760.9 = 0.03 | 11.4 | 11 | 10.4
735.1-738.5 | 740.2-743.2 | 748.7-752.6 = -0.11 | 11.6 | 11.7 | 10.6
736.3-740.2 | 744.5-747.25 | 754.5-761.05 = -0.04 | 11.6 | 11.4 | 10.6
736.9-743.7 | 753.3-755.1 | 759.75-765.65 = -0.02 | 11.6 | 11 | 10.3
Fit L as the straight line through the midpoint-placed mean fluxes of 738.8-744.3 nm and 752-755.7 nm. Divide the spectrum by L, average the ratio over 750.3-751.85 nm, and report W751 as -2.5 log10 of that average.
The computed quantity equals 0.039 mag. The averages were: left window 11.6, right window 10.7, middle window 10.5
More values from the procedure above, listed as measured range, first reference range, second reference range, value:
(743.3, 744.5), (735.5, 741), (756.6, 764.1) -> -0.01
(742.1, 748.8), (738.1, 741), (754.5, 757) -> 0.01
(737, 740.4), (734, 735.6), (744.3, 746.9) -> -0.04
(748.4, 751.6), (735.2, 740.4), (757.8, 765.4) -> 0.02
